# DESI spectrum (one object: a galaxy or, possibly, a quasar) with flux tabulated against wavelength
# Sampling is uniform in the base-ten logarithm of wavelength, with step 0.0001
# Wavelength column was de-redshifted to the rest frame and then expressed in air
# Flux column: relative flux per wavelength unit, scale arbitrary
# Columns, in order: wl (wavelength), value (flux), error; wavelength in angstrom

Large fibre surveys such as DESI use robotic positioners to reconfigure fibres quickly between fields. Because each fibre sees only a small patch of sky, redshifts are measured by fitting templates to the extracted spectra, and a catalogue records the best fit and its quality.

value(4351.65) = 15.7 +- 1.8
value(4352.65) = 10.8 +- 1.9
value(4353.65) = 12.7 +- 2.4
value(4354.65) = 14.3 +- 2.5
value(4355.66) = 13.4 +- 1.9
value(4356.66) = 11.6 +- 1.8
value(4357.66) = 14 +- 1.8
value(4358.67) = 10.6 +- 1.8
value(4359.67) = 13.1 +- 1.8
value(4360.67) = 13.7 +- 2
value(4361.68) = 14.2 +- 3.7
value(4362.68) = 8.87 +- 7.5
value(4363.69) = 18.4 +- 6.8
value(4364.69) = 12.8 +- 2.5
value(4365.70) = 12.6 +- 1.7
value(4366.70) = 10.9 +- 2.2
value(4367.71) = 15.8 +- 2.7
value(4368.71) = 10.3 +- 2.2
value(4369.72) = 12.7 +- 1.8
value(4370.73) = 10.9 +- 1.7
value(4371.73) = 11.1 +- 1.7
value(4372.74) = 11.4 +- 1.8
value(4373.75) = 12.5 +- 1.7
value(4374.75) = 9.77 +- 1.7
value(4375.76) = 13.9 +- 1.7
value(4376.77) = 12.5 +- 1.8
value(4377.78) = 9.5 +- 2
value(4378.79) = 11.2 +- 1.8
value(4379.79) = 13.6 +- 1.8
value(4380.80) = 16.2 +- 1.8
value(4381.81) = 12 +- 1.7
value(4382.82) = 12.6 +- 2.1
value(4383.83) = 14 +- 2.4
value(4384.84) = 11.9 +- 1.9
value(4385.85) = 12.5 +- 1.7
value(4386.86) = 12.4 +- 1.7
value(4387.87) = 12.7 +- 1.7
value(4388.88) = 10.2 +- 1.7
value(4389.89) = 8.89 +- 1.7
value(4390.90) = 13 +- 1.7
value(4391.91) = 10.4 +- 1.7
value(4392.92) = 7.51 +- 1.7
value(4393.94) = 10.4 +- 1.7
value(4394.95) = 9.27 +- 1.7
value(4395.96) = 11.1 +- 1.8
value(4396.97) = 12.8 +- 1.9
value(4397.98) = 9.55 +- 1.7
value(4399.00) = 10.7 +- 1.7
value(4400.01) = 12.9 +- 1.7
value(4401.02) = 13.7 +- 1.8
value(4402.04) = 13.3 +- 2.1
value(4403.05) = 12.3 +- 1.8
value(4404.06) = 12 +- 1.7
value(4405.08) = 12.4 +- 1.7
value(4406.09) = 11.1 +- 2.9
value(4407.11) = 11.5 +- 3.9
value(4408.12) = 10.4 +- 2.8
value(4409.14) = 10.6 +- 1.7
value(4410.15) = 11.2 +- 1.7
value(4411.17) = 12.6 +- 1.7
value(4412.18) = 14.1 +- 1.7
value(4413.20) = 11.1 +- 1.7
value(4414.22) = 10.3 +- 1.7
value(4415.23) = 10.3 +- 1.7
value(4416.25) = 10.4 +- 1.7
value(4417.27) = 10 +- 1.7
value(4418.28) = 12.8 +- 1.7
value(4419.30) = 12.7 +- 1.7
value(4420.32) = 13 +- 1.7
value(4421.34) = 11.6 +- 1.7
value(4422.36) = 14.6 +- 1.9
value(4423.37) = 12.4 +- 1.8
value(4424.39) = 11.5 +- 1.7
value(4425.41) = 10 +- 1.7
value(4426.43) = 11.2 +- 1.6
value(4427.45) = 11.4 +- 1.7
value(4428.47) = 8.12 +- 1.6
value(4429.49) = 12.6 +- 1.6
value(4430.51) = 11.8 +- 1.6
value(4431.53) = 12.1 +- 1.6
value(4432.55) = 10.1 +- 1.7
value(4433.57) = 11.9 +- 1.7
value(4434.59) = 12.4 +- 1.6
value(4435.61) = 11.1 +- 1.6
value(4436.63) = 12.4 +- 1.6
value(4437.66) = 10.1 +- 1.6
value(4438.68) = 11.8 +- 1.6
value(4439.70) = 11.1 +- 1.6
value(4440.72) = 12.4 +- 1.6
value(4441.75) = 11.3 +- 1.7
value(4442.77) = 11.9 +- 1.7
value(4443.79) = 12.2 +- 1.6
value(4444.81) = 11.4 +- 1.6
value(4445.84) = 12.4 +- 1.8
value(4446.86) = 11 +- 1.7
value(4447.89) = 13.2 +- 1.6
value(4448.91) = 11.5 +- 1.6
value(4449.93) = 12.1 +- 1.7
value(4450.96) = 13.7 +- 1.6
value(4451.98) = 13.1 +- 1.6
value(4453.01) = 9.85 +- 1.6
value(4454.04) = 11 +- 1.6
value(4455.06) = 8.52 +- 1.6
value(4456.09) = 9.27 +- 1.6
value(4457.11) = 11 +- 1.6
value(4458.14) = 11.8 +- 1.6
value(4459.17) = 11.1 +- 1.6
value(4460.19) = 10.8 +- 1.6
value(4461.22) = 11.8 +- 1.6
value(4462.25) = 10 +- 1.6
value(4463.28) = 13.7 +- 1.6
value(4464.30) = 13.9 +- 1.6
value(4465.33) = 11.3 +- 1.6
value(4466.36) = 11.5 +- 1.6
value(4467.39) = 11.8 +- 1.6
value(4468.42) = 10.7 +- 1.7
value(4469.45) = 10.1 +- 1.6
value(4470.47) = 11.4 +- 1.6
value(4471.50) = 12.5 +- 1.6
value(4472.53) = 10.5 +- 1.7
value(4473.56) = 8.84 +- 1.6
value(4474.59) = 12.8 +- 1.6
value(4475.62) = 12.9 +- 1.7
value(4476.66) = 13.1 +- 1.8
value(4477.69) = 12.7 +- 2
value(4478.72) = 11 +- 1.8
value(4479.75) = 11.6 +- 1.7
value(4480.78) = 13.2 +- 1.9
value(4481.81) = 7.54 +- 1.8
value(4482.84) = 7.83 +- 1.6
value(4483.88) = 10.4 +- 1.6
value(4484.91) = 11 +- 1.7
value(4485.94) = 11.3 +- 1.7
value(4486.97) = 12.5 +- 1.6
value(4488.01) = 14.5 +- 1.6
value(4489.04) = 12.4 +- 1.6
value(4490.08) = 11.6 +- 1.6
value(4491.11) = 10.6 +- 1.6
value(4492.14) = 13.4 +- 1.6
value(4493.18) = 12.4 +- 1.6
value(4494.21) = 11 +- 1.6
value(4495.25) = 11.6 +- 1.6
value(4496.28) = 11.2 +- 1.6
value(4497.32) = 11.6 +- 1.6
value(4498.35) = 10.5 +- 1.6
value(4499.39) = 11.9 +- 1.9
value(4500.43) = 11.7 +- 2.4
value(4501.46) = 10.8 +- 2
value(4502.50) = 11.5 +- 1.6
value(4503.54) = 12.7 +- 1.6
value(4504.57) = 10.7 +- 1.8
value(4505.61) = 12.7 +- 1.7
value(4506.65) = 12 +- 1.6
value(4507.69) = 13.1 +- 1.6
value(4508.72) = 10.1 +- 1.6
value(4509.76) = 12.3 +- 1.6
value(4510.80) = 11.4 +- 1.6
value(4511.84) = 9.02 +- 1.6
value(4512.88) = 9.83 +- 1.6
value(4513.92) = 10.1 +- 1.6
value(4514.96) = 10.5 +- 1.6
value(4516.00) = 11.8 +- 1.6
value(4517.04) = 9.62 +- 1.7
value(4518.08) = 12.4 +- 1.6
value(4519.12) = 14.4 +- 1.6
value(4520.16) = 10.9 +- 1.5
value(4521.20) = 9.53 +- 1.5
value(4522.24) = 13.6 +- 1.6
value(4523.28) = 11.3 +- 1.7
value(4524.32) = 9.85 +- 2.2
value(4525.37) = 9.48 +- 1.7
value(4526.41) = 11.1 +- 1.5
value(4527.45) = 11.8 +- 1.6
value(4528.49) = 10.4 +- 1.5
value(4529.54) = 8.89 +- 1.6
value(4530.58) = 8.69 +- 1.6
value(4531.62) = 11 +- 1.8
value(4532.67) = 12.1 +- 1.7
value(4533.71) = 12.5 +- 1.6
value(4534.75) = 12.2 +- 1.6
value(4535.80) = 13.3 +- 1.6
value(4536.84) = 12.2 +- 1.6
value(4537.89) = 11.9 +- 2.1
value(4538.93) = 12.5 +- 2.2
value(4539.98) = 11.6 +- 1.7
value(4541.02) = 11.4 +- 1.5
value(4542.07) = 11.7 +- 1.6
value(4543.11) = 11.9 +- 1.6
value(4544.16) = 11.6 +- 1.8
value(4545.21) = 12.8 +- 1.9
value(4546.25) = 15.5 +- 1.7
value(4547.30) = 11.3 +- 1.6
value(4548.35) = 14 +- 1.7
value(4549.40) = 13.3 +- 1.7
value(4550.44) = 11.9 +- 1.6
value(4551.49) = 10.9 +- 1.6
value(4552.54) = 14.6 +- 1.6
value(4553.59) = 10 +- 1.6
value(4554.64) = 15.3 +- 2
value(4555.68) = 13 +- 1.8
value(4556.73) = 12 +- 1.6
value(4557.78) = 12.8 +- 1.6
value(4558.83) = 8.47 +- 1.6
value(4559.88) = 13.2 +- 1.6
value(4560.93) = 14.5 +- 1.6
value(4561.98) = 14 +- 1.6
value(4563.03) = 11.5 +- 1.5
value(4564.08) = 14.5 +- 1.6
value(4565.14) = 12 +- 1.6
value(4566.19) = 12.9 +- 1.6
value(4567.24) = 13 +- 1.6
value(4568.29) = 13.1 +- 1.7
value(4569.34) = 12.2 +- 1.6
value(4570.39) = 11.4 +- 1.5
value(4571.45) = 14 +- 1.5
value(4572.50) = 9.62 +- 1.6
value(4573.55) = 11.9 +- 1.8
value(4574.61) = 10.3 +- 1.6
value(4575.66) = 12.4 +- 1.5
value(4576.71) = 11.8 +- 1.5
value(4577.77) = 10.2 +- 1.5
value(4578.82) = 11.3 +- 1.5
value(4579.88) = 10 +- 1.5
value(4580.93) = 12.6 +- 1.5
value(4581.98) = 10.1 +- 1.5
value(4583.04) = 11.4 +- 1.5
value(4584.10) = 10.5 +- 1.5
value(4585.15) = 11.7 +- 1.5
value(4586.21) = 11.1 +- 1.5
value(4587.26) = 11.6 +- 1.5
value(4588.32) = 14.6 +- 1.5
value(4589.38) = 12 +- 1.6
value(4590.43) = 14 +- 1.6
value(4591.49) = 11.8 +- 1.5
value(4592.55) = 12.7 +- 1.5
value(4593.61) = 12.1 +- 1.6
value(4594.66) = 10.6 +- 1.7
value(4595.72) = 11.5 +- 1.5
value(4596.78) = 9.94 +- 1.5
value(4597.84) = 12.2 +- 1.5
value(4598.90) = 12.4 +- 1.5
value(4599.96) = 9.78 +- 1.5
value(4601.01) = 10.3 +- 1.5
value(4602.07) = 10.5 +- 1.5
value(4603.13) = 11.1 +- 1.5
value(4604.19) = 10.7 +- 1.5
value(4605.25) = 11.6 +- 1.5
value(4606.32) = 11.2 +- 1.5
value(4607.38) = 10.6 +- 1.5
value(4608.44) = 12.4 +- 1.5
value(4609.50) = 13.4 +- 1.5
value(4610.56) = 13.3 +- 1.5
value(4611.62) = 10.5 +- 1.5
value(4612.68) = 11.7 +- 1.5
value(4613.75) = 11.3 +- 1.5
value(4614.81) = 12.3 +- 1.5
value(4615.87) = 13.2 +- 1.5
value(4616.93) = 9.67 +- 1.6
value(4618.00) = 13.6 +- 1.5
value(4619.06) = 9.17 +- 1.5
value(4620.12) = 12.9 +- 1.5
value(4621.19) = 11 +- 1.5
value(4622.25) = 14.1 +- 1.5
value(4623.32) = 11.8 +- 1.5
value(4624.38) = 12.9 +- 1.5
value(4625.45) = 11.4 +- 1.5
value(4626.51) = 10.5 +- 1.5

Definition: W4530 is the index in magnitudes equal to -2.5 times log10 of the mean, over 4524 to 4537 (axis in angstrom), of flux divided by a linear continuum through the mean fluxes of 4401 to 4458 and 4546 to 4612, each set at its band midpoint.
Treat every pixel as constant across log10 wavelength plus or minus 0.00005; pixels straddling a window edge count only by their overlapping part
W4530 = 0.08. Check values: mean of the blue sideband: 11.6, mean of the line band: 11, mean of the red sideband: 12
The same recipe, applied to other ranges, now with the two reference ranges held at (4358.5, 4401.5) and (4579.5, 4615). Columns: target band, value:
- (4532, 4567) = -0.077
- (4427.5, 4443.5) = 0.043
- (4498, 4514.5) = 0.045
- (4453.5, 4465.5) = 0.062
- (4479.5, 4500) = 0.035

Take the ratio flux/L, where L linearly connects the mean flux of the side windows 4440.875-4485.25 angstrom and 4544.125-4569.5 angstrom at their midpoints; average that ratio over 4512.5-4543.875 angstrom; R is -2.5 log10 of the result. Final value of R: 0.097 mag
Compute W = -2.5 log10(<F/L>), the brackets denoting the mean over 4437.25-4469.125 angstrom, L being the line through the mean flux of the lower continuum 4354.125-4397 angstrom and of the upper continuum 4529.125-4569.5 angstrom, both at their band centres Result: 0.06 mag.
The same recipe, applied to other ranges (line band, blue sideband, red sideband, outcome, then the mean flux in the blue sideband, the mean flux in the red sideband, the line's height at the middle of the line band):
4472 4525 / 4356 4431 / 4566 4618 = 0.033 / 11.9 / 11.7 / 11.8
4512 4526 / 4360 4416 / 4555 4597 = 0.094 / 11.9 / 12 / 12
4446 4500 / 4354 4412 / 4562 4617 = 0.040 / 12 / 11.7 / 11.9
